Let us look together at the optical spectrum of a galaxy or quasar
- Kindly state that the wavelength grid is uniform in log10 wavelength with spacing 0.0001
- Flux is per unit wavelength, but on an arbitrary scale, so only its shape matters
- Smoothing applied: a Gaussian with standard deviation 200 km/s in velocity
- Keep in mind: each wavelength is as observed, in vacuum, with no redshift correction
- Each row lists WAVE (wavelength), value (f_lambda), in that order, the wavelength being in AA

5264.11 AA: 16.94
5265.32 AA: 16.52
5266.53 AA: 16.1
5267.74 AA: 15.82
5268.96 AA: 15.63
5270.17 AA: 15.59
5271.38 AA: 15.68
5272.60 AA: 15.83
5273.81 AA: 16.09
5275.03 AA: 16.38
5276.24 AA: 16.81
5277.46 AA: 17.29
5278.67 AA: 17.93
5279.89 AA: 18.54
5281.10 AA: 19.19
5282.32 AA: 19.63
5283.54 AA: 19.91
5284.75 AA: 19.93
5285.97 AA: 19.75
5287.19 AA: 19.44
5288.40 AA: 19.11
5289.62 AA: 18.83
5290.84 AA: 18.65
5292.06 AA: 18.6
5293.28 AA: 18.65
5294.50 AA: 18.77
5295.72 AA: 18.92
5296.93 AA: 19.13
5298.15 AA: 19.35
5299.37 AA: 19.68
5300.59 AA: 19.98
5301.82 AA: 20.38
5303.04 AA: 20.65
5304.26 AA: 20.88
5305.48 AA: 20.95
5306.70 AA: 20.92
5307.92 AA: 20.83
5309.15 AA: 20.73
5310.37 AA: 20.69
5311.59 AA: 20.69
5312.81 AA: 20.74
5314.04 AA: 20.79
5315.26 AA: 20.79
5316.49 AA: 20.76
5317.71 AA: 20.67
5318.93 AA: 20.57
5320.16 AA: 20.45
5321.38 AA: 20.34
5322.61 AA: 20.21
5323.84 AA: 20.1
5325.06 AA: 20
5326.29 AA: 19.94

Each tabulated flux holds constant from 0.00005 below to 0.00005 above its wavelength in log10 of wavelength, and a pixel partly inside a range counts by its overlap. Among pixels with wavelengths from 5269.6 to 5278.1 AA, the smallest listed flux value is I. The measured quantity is 15.59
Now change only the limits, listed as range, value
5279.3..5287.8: 18.54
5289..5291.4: 18.65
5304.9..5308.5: 20.83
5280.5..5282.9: 19.19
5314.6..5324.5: 20.1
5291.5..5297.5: 18.6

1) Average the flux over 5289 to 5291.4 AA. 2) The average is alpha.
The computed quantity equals 18.7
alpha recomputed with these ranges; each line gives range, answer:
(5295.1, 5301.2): 19.4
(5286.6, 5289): 19.3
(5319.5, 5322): 20.4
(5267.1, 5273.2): 15.7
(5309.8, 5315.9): 20.7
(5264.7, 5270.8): 16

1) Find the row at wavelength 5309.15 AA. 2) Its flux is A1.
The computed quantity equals 20.73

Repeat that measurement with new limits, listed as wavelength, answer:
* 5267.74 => 15.82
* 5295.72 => 18.92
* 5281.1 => 19.19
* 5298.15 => 19.35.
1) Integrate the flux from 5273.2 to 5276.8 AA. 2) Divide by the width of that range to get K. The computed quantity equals 16.4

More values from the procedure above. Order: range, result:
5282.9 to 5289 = 19.6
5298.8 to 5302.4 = 20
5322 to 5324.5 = 20.2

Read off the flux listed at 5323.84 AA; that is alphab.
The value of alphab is 20.1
